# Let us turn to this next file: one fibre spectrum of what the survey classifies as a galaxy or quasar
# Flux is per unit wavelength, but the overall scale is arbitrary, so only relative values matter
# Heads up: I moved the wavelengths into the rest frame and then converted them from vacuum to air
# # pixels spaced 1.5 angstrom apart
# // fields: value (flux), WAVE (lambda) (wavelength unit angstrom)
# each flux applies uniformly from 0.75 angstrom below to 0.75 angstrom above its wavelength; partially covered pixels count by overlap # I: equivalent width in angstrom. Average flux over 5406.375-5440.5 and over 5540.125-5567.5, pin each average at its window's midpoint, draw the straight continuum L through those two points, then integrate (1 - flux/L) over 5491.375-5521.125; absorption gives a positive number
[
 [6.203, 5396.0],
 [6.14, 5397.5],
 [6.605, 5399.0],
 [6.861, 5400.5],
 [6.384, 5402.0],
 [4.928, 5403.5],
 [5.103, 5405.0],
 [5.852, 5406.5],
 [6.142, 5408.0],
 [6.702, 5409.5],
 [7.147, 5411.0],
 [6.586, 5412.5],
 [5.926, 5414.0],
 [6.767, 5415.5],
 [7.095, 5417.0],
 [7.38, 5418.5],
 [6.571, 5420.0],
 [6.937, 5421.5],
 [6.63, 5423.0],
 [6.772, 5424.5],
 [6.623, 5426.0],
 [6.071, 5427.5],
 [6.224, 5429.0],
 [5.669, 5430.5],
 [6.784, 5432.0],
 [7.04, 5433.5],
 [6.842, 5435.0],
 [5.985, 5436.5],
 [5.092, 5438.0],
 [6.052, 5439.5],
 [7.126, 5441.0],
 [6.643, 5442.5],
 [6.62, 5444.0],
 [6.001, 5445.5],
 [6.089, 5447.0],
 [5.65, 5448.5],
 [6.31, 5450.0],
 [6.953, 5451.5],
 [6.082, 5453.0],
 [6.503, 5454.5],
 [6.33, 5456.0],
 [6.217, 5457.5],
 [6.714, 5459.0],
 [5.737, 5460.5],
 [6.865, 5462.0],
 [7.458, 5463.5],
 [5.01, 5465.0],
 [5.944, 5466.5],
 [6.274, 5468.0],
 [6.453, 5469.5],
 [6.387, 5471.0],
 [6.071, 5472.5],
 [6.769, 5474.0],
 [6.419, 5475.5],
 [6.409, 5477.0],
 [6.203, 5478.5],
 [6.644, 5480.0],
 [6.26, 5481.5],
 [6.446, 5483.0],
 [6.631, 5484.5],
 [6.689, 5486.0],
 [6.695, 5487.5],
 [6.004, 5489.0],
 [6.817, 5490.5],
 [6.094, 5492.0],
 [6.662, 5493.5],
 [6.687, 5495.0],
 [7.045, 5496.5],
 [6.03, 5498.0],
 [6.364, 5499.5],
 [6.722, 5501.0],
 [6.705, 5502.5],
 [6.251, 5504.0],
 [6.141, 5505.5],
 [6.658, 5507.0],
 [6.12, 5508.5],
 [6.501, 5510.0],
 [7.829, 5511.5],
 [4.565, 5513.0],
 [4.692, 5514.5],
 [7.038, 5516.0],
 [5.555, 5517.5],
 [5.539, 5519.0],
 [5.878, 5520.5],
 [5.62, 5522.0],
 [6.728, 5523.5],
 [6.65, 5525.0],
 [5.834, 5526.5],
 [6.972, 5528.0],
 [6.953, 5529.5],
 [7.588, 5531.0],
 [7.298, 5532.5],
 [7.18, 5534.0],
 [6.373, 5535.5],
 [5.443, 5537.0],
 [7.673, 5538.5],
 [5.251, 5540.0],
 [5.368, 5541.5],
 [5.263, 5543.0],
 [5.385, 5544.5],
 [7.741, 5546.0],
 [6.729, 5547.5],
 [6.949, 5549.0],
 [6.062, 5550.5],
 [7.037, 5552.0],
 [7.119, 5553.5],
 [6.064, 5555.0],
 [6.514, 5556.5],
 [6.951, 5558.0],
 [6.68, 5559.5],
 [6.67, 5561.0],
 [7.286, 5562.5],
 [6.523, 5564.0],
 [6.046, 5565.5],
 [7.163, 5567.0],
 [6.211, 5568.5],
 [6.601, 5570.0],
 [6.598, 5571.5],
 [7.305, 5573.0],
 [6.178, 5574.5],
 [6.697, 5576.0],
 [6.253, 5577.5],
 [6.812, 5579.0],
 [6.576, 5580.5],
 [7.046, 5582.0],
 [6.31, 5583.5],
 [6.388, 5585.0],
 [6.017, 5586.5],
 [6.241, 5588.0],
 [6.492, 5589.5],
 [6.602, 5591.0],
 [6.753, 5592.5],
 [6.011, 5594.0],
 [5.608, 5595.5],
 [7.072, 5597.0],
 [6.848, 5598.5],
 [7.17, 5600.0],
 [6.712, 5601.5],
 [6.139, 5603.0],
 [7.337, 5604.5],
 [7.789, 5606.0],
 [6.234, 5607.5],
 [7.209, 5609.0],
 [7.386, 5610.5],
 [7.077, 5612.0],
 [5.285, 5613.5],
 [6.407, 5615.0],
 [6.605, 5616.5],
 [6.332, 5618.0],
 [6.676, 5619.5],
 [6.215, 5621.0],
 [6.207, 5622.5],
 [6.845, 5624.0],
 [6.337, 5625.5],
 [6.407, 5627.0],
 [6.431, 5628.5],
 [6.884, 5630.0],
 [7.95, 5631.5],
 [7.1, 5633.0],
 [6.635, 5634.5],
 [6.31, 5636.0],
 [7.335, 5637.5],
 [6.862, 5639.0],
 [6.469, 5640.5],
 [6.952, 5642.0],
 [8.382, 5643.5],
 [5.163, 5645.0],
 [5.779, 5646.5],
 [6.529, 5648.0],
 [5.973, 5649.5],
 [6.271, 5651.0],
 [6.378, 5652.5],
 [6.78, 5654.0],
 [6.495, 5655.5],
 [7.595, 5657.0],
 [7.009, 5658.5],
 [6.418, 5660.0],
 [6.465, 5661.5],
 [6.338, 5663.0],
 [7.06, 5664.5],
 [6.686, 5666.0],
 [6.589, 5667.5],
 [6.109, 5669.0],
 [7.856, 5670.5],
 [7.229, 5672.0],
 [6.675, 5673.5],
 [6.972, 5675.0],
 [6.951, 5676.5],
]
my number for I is 1.09 angstrom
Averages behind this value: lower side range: 6.49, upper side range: 6.5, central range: 6.26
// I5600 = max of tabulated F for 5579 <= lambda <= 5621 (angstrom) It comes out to 7.789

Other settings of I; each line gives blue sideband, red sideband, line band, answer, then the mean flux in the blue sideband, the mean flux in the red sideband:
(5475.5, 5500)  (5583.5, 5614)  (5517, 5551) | 0.9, 6.48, 6.62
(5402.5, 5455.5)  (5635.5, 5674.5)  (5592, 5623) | 0.0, 6.37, 6.69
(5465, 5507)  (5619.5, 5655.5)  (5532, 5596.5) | 0.2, 6.42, 6.62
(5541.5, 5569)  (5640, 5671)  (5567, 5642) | -0.6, 6.55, 6.62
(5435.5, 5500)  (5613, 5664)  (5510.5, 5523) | 1.1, 6.36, 6.59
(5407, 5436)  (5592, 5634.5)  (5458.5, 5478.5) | 0.9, 6.61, 6.68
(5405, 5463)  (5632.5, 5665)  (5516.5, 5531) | 0.5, 6.43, 6.64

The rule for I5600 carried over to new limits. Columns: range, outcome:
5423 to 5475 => 7.458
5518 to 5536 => 7.588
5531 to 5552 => 7.741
